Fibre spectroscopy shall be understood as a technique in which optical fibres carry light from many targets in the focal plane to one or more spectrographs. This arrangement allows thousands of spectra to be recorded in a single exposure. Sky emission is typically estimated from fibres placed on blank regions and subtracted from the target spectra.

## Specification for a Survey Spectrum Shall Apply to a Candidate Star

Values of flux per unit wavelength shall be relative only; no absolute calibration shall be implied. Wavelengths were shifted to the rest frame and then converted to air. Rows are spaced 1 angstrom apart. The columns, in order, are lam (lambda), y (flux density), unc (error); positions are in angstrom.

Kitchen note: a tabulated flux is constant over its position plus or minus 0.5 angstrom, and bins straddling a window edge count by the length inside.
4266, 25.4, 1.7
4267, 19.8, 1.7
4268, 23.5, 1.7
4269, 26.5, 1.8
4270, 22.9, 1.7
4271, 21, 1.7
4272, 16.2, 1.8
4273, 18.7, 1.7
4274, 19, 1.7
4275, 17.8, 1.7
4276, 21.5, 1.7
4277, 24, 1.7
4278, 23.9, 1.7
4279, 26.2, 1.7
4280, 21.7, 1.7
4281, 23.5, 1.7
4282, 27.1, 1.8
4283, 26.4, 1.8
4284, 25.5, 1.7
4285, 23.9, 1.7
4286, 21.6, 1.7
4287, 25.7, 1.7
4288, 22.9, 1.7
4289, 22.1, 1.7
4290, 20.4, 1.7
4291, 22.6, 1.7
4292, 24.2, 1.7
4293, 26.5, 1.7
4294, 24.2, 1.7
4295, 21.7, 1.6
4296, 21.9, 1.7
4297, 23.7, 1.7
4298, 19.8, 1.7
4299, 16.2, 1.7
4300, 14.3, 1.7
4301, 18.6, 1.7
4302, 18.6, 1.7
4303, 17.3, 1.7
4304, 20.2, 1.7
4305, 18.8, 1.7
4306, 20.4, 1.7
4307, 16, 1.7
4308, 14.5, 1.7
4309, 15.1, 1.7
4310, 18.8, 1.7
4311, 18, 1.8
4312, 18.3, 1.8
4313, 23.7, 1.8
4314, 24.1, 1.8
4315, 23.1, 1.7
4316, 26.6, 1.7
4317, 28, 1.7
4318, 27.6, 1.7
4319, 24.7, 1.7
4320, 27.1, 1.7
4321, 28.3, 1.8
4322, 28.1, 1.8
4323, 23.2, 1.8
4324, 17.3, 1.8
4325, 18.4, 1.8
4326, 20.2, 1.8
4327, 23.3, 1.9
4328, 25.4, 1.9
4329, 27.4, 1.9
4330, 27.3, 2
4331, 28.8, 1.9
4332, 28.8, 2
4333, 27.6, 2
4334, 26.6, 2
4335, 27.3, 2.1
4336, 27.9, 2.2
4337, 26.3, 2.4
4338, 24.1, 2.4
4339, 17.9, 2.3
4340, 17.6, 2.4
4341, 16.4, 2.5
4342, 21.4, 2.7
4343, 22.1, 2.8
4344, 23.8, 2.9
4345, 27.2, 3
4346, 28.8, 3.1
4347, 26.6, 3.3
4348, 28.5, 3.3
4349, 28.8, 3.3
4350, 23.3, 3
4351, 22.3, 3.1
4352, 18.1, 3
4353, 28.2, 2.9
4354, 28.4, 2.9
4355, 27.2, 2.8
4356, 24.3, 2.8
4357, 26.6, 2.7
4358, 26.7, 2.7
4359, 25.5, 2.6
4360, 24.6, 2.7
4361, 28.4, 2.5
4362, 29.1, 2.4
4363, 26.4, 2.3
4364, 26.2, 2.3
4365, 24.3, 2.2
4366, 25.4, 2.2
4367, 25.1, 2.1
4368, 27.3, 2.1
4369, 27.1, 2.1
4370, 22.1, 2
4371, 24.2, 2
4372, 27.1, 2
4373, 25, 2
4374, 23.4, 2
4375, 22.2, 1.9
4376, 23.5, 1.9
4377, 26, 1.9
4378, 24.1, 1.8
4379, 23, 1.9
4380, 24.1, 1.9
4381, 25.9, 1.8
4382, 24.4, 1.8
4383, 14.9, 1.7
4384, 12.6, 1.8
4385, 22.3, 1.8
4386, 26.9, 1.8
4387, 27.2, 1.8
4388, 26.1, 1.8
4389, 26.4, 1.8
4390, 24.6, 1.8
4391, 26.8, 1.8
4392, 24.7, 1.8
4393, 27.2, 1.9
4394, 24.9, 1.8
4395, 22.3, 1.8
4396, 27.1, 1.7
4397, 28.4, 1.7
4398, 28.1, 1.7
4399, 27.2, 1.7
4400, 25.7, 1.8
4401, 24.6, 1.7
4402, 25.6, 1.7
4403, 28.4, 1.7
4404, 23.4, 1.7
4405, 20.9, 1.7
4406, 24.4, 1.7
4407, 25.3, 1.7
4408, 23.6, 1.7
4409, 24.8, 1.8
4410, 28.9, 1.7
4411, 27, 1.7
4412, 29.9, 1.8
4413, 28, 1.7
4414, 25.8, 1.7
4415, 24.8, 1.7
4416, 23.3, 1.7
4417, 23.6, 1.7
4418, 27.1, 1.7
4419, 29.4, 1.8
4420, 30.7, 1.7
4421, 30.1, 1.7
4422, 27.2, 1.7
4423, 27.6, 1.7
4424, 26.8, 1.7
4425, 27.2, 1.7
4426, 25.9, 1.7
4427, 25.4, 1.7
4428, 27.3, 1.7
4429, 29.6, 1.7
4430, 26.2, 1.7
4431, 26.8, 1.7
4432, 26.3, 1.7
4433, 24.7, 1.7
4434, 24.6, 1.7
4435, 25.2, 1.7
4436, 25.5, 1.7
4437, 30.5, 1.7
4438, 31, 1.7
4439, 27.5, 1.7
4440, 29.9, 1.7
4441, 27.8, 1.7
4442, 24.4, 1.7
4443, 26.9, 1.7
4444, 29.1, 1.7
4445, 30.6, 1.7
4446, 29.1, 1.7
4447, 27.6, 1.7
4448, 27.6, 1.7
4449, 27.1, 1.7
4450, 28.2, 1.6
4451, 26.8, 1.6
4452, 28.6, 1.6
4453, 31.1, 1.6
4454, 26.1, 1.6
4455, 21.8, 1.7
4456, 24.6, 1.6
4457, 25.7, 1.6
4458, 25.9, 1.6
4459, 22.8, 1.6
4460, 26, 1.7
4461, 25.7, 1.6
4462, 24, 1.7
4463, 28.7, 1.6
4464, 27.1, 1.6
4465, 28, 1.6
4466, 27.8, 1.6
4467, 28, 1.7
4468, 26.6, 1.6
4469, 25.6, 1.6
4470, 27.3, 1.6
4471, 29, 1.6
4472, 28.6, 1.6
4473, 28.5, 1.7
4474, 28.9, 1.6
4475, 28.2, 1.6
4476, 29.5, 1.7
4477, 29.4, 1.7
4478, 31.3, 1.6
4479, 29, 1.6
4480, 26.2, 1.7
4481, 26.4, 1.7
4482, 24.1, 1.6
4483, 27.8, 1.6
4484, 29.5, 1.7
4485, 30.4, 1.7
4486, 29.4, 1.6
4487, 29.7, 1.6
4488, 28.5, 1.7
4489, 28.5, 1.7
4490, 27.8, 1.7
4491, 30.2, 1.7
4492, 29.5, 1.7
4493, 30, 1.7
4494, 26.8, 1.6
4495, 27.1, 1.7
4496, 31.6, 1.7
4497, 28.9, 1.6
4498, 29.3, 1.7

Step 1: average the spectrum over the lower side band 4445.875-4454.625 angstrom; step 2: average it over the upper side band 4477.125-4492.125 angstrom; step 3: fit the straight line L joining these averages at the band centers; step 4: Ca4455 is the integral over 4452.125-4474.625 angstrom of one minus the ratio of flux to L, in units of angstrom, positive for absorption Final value 1.1 angstrom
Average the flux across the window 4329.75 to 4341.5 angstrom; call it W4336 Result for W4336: 24.7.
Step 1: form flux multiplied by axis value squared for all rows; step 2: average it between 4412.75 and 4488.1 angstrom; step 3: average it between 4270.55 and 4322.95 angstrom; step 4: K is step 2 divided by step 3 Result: 1.34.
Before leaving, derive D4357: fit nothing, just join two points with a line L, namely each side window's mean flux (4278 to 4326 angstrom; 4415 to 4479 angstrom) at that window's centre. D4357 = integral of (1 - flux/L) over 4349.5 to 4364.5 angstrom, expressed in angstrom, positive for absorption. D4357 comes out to -1.0 angstrom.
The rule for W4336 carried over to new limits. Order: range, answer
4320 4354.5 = 24.6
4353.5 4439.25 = 25.8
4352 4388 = 24.8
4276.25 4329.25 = 22.3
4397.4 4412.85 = 25.9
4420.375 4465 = 27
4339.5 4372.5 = 25.1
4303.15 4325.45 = 21.8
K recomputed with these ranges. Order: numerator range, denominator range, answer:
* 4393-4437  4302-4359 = 1.16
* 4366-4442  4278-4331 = 1.20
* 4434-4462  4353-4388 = 1.13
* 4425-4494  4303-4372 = 1.21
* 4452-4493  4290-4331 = 1.36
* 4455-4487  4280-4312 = 1.42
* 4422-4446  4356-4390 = 1.14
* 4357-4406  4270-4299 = 1.16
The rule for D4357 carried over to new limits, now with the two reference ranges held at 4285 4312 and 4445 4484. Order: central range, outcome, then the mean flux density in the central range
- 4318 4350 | -4.52 angstrom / 24.8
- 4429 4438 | -0.24 angstrom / 26.7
